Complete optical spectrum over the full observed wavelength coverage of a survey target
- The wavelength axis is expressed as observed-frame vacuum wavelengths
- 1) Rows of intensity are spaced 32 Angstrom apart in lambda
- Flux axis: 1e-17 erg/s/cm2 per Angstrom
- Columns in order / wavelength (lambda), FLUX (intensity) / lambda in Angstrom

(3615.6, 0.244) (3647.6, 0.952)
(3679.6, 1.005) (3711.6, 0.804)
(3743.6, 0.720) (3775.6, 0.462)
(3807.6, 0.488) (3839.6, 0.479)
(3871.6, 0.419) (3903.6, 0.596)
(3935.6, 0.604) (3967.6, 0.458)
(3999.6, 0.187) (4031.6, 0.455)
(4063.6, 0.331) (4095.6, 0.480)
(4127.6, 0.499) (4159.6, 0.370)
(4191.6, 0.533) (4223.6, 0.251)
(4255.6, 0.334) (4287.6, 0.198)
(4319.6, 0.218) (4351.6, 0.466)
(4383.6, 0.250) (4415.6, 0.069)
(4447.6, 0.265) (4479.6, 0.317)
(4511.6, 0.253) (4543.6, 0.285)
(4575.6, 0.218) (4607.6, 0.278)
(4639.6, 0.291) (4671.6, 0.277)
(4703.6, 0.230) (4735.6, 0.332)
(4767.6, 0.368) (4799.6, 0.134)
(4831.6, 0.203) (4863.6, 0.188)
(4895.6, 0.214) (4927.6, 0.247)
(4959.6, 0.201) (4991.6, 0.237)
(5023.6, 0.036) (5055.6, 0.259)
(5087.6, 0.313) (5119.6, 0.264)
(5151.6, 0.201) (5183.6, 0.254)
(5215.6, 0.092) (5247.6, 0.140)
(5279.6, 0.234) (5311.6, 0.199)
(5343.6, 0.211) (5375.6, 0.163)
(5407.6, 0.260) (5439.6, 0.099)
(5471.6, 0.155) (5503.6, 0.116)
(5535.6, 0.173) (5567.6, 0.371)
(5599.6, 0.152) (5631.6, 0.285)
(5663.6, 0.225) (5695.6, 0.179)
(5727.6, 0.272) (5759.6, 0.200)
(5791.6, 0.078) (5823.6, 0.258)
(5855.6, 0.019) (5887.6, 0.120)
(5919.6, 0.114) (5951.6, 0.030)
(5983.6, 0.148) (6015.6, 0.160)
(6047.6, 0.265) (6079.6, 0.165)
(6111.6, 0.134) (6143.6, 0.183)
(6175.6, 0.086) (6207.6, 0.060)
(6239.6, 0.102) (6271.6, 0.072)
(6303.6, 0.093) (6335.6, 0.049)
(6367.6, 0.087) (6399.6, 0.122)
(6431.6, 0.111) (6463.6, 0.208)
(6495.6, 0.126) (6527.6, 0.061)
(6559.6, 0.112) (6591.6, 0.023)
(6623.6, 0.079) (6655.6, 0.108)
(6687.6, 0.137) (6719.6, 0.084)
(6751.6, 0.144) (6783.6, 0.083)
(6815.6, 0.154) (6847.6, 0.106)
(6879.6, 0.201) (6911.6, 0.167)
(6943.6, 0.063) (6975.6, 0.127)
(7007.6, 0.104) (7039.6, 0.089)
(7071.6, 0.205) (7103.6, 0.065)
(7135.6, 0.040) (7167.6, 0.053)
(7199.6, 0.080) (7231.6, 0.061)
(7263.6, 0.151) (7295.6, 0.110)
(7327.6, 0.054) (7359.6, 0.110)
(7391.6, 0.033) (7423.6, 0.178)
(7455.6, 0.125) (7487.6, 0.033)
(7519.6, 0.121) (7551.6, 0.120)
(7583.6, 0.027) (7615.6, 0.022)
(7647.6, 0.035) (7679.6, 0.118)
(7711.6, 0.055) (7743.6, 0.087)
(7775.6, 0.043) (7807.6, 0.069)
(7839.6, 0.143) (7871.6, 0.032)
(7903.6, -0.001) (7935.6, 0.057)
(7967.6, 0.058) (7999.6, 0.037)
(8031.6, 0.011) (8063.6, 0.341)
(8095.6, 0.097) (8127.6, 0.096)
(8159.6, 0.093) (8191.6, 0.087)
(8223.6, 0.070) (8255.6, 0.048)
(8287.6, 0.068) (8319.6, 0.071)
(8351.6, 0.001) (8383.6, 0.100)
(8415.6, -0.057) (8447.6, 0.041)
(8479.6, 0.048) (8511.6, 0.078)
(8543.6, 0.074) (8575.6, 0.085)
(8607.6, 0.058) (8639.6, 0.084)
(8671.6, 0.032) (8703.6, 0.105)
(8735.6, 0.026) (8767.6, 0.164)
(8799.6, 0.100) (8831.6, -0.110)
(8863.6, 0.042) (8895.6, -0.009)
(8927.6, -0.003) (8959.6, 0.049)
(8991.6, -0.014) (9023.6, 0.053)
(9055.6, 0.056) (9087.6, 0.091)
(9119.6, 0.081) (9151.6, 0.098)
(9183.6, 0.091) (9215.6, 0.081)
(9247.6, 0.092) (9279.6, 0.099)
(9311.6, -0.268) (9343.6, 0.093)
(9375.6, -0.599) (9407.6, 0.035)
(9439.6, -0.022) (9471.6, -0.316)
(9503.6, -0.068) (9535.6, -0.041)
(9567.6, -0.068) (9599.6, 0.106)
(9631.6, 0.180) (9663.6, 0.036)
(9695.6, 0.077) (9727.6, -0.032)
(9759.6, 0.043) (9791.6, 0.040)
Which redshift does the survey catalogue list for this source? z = 1.16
